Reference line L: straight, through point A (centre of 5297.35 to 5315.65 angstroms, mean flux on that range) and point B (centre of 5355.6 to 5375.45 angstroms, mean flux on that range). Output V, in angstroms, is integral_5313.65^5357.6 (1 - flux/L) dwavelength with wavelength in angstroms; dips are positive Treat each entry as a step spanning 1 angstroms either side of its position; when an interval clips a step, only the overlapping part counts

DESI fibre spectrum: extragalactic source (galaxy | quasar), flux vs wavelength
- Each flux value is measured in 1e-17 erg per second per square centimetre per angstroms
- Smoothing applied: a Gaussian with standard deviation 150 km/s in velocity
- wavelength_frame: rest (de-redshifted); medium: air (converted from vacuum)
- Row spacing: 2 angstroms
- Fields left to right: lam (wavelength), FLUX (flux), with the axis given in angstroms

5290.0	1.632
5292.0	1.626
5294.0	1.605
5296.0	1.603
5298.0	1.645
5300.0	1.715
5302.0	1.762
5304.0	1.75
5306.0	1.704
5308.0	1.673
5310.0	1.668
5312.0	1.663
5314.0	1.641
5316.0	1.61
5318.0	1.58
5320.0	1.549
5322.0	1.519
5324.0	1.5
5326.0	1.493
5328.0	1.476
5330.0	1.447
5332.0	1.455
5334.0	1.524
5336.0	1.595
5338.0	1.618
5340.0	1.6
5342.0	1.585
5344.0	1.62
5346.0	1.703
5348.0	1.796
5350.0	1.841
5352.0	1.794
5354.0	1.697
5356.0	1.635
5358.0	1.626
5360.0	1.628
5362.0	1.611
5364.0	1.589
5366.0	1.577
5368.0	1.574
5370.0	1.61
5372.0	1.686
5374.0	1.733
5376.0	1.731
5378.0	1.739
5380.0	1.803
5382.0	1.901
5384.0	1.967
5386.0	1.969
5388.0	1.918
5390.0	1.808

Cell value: 1.5 angstroms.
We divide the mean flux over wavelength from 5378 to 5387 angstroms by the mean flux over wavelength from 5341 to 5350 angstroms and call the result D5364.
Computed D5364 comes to 1.12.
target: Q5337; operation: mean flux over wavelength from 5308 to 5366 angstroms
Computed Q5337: 1.61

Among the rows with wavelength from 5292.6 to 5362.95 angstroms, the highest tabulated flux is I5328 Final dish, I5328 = 1.841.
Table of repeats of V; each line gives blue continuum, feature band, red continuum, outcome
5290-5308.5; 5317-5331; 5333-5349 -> 1.2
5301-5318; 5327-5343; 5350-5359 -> 1.5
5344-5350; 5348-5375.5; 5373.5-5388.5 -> 1.8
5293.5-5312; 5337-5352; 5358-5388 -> 0.2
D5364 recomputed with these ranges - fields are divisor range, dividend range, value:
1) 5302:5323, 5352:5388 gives 1.05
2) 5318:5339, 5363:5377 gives 1.08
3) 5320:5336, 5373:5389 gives 1.23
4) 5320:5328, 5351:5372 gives 1.09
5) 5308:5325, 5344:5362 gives 1.07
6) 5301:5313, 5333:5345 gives 0.93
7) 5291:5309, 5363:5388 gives 1.04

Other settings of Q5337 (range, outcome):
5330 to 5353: 1.64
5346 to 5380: 1.68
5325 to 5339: 1.52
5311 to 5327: 1.57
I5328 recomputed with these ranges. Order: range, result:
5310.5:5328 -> 1.663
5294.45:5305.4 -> 1.762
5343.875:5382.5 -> 1.901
